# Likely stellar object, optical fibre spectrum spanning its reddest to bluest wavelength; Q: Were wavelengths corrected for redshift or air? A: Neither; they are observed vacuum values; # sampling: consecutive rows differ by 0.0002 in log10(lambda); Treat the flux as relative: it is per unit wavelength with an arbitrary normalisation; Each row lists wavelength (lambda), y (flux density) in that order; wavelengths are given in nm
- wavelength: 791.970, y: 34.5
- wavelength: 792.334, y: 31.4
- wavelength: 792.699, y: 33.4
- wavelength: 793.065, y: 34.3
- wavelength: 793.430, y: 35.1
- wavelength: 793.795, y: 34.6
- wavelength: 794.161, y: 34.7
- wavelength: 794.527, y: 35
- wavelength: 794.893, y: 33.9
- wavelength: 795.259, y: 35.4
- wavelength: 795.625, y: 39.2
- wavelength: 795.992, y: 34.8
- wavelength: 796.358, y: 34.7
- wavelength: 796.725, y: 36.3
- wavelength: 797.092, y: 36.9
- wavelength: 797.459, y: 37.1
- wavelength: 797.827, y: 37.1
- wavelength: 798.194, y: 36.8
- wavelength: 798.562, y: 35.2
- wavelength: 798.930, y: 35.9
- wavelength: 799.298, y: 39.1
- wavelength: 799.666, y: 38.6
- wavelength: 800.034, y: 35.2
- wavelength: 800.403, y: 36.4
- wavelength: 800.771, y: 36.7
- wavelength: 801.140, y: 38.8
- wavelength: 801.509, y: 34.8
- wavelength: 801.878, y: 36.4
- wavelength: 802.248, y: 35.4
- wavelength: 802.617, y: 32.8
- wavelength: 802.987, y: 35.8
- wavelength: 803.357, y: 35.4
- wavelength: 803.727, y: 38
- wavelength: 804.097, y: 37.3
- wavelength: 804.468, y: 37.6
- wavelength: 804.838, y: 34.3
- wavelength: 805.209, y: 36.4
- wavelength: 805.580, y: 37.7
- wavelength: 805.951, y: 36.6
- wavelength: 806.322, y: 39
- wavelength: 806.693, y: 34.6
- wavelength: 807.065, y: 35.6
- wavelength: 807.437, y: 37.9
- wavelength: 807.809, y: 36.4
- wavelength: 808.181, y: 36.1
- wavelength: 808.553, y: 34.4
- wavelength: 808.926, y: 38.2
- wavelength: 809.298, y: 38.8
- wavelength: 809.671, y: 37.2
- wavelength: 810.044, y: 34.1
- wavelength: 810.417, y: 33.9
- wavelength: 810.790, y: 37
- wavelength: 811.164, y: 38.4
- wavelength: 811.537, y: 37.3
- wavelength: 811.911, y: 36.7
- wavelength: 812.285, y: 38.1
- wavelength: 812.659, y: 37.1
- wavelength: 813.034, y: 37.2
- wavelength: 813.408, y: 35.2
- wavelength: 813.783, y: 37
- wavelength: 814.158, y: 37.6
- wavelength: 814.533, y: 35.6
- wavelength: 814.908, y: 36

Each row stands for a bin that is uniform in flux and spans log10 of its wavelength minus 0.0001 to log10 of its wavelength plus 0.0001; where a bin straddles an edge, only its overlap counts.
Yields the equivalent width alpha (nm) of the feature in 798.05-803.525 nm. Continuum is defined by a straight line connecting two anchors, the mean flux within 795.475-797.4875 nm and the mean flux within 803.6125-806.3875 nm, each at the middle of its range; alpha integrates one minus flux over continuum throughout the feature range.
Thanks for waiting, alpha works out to 0.07 nm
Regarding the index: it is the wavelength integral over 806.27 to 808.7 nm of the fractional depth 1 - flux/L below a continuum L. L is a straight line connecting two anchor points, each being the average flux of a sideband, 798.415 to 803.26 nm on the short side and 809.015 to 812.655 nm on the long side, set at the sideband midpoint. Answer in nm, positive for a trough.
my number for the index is 0.03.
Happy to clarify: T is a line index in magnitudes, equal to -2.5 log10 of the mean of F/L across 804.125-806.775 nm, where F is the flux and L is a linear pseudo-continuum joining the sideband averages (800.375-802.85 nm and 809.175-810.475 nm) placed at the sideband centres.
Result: -0.02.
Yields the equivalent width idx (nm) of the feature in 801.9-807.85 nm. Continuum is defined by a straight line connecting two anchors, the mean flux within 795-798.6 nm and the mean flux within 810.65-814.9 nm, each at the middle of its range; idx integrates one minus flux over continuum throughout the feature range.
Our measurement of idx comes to 0.06 nm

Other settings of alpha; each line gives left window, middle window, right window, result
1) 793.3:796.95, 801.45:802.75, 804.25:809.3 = 0.043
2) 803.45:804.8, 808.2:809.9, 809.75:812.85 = -0.010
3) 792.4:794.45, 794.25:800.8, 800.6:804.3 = -0.224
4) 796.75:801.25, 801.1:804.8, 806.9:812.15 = 0.075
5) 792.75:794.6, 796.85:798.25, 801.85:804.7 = -0.070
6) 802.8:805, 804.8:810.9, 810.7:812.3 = 0.091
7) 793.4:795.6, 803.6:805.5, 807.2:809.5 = -0.016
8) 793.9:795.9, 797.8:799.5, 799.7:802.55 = -0.040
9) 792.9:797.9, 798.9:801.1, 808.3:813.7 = -0.076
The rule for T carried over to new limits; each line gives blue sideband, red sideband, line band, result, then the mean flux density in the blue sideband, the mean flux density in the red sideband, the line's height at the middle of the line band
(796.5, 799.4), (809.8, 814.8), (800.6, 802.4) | 0.007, 36.7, 36.6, 36.7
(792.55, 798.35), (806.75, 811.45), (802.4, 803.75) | 0.027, 35.6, 36.5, 36.1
